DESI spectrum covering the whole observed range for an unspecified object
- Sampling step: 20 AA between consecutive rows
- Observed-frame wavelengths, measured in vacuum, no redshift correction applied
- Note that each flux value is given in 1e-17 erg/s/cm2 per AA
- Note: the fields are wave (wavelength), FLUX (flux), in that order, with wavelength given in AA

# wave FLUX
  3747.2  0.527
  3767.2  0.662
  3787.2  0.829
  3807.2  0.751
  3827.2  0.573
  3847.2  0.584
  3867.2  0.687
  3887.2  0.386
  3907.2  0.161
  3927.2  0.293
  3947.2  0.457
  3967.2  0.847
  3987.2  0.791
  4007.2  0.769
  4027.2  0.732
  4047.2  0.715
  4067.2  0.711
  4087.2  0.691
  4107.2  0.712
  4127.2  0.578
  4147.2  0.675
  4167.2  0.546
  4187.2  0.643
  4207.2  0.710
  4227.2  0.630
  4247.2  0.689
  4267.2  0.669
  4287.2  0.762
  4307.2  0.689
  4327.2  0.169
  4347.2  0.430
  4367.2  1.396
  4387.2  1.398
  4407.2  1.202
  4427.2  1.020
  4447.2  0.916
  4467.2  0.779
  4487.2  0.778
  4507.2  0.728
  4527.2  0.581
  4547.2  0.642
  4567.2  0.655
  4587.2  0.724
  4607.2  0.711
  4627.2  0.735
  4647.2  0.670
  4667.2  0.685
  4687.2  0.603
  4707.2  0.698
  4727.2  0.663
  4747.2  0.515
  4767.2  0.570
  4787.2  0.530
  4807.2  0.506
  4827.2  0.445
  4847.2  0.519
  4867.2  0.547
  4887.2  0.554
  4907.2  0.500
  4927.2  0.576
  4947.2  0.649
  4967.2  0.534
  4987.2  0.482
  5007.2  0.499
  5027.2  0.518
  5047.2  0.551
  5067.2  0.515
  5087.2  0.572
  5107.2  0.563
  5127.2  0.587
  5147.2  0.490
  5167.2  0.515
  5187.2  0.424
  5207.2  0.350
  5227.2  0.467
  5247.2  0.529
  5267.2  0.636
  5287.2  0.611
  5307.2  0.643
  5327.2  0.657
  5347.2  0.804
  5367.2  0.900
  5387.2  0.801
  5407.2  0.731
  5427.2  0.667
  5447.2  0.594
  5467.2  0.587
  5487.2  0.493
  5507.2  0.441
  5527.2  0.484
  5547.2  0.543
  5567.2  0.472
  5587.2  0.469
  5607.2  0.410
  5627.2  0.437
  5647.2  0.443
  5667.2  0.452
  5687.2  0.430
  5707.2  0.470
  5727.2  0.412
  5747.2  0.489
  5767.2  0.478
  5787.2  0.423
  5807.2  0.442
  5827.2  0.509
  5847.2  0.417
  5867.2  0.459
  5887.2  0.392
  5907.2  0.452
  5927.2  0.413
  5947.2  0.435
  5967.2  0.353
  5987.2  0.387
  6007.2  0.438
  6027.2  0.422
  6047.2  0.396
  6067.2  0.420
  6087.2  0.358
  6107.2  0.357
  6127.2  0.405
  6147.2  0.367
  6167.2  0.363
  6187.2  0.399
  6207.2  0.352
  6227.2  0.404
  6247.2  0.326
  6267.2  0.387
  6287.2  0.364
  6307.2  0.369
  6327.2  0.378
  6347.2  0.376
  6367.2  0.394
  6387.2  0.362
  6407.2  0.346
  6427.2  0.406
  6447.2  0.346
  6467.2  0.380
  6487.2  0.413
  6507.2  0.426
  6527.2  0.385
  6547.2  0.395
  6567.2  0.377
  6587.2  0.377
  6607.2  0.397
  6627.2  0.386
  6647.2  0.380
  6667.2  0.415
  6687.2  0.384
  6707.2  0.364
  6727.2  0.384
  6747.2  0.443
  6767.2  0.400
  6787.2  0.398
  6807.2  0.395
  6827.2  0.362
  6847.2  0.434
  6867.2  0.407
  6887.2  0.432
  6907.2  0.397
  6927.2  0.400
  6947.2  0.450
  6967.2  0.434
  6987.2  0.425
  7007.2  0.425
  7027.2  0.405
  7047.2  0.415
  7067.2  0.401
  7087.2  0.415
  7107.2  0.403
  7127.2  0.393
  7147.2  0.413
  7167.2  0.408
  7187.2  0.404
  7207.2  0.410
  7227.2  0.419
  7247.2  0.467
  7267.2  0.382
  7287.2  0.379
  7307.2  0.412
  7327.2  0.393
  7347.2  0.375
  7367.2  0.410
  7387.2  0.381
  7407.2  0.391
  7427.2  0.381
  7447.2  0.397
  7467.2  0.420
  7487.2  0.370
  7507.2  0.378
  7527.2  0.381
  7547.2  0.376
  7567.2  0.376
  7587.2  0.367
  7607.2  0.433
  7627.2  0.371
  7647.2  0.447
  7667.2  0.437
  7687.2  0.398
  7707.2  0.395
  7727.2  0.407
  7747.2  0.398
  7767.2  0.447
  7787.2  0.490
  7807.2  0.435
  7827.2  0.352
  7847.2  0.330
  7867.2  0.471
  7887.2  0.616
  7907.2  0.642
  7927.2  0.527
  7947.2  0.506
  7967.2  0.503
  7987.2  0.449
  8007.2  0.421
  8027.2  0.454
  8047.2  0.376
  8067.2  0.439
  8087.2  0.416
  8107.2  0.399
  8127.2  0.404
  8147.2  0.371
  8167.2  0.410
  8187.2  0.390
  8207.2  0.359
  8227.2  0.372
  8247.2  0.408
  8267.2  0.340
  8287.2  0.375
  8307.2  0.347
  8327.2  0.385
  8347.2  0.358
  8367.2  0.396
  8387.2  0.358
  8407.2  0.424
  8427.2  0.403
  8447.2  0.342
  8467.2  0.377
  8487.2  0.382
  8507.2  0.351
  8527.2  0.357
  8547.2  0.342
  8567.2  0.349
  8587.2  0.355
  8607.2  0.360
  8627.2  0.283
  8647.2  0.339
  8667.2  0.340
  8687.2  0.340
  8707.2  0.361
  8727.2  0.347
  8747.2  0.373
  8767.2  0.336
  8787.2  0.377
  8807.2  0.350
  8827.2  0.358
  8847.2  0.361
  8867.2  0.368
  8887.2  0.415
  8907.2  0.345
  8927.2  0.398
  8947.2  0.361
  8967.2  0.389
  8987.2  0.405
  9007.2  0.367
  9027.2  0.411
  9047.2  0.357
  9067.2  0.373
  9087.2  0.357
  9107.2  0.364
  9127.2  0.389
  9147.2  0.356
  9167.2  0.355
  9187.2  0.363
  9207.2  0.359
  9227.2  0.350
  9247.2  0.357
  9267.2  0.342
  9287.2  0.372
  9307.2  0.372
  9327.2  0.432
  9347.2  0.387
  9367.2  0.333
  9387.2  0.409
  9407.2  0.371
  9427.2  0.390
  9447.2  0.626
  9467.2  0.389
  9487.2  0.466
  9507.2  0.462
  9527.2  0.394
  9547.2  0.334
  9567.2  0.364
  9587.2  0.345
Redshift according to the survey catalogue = 1.833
